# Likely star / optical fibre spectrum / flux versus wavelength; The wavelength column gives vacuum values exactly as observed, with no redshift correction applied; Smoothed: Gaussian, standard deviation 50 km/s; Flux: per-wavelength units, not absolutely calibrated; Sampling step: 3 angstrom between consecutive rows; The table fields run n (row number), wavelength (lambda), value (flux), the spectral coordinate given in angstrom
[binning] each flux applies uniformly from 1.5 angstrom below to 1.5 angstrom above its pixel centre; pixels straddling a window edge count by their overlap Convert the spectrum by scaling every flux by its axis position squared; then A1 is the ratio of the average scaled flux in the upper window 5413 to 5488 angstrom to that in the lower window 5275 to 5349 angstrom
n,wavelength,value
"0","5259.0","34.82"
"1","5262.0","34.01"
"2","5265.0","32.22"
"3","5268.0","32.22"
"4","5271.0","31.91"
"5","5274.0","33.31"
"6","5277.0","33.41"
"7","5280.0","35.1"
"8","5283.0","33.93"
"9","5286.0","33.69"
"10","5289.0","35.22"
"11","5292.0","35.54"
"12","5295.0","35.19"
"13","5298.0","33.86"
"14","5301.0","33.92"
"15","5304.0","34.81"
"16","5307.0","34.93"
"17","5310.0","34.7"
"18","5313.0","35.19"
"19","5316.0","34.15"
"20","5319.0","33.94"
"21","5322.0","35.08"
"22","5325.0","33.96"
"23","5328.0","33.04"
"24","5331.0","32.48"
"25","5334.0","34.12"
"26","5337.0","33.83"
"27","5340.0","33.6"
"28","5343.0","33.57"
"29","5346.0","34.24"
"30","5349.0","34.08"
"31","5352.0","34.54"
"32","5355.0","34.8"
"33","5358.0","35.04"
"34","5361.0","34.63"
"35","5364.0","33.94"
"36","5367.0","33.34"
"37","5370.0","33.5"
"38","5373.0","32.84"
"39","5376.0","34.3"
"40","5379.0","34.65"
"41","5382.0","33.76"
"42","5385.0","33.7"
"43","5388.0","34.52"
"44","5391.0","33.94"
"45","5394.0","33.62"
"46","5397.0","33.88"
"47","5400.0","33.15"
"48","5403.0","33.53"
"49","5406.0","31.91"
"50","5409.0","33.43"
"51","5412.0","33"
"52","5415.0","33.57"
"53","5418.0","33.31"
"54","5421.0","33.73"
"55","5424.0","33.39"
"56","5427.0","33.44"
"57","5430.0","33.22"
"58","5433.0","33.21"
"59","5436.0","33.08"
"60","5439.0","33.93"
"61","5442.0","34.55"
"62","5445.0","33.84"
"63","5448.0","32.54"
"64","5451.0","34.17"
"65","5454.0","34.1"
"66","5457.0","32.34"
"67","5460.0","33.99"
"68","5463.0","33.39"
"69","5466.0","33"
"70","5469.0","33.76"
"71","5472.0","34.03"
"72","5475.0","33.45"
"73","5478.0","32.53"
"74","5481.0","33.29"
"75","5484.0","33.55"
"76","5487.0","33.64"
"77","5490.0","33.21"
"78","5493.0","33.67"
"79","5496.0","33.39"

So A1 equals 1.03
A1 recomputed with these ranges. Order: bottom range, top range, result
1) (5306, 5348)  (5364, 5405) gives 1.01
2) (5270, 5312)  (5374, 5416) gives 1.02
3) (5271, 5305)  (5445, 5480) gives 1.04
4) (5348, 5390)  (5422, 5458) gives 1.01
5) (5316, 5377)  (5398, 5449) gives 1.01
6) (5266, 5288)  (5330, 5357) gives 1.04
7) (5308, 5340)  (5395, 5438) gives 1.01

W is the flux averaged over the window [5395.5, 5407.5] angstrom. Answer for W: 33.1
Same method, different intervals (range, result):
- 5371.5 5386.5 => 33.9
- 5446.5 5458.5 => 33.3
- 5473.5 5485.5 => 33.2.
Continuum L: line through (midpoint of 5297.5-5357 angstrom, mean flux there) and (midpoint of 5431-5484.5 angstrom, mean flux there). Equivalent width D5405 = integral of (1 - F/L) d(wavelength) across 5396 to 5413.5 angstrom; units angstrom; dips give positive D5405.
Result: 0.3 angstrom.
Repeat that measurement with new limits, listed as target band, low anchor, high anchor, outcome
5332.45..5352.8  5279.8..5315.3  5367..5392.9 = 0.1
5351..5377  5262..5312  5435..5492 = -0.2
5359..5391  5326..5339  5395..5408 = -0.7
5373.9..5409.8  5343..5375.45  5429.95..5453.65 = 0.2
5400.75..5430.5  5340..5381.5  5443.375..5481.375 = 0.4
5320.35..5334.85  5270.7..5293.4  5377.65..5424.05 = 0.1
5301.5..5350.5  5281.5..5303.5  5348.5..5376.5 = 0.3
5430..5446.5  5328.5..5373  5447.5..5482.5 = -0.1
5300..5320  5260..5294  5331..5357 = -0.4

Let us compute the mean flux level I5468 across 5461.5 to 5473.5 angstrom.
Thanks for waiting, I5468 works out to 33.5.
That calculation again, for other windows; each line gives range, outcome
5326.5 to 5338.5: 33.4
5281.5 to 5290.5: 34.3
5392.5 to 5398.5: 33.8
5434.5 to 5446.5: 33.9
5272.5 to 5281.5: 33.9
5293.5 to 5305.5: 34.4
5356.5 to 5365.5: 34.5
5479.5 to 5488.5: 33.5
